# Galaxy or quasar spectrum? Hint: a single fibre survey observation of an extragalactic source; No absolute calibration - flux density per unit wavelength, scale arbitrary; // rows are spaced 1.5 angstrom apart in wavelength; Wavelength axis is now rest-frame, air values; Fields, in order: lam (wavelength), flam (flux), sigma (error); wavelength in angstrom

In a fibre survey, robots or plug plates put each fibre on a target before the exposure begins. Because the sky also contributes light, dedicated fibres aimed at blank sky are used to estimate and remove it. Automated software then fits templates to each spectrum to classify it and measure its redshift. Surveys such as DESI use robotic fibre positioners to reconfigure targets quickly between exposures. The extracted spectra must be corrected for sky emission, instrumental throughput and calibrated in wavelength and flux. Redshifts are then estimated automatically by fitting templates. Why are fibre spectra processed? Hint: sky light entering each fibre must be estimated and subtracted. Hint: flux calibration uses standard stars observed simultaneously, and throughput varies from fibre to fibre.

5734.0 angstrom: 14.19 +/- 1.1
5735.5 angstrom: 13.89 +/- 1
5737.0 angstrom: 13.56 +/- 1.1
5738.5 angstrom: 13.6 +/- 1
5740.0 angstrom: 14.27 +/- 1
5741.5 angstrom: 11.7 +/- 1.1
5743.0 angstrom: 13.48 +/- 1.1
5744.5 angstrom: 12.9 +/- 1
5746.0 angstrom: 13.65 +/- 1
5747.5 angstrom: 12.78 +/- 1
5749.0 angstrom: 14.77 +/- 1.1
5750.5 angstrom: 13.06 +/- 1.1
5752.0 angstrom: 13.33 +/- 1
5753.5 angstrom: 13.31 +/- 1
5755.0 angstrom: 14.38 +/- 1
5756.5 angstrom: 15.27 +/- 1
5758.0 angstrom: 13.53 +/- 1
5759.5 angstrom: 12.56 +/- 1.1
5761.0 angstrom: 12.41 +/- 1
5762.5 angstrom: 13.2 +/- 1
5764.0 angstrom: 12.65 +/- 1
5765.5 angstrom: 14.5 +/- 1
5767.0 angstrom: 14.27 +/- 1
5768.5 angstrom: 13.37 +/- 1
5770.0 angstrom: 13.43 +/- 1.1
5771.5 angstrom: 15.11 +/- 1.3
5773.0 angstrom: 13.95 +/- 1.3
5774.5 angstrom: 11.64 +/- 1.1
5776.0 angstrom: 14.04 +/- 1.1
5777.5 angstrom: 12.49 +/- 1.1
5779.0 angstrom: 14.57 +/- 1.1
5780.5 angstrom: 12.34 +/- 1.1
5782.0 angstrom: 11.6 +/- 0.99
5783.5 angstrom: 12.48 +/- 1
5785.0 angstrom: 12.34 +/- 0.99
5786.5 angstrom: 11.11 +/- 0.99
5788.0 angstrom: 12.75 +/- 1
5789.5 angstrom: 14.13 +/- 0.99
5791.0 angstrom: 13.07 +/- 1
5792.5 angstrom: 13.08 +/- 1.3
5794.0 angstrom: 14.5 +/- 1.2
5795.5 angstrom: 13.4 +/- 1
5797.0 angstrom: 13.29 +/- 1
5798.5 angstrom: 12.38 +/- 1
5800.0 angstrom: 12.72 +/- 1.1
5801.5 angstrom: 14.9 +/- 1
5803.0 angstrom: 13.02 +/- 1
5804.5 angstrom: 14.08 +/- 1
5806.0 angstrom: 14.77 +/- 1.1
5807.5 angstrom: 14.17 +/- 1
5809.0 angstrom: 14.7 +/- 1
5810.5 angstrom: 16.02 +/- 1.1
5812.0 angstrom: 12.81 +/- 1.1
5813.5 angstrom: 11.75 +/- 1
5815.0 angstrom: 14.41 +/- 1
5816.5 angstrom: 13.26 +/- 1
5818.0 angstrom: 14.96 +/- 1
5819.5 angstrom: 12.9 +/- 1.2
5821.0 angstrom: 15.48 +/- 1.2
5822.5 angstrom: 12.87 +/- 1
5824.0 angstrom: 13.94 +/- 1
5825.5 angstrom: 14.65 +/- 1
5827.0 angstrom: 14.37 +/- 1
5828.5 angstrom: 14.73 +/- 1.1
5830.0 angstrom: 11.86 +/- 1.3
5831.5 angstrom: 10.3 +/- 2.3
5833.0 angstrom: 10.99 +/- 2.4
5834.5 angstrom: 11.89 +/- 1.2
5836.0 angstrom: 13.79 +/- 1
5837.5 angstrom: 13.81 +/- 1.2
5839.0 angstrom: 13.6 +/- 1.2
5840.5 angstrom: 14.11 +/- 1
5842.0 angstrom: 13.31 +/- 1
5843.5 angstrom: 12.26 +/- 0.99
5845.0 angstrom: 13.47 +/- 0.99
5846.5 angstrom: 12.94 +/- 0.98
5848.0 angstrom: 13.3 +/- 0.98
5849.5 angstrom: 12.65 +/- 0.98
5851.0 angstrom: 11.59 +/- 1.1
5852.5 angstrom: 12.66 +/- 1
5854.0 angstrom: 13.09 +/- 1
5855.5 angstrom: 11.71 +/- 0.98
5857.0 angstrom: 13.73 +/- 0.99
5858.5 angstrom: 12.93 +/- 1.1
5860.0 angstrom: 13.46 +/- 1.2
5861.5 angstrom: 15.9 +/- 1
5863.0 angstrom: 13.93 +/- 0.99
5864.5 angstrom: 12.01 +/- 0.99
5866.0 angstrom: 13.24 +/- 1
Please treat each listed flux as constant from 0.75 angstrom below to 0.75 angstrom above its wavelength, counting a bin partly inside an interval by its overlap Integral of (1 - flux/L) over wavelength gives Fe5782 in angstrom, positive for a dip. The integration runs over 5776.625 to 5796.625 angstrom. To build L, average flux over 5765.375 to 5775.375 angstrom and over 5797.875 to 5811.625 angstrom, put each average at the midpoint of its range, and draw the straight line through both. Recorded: 1.4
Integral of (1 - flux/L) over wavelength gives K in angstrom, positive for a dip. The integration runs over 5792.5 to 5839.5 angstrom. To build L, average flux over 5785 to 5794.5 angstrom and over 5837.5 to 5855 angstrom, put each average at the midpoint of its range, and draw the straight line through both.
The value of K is -1.9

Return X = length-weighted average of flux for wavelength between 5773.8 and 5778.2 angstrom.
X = 12.7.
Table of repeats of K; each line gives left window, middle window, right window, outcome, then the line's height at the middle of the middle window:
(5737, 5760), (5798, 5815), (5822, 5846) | -0.7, 13.2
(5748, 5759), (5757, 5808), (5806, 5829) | 2.5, 14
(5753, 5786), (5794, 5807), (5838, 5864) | -0.3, 13.3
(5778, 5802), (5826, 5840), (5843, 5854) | -0.1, 12.8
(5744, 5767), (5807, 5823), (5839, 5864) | -0.8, 13.3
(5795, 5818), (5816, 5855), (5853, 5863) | 1.2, 13.6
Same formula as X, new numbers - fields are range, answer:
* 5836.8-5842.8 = 13.7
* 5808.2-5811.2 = 15.3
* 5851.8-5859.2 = 12.8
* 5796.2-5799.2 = 12.9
